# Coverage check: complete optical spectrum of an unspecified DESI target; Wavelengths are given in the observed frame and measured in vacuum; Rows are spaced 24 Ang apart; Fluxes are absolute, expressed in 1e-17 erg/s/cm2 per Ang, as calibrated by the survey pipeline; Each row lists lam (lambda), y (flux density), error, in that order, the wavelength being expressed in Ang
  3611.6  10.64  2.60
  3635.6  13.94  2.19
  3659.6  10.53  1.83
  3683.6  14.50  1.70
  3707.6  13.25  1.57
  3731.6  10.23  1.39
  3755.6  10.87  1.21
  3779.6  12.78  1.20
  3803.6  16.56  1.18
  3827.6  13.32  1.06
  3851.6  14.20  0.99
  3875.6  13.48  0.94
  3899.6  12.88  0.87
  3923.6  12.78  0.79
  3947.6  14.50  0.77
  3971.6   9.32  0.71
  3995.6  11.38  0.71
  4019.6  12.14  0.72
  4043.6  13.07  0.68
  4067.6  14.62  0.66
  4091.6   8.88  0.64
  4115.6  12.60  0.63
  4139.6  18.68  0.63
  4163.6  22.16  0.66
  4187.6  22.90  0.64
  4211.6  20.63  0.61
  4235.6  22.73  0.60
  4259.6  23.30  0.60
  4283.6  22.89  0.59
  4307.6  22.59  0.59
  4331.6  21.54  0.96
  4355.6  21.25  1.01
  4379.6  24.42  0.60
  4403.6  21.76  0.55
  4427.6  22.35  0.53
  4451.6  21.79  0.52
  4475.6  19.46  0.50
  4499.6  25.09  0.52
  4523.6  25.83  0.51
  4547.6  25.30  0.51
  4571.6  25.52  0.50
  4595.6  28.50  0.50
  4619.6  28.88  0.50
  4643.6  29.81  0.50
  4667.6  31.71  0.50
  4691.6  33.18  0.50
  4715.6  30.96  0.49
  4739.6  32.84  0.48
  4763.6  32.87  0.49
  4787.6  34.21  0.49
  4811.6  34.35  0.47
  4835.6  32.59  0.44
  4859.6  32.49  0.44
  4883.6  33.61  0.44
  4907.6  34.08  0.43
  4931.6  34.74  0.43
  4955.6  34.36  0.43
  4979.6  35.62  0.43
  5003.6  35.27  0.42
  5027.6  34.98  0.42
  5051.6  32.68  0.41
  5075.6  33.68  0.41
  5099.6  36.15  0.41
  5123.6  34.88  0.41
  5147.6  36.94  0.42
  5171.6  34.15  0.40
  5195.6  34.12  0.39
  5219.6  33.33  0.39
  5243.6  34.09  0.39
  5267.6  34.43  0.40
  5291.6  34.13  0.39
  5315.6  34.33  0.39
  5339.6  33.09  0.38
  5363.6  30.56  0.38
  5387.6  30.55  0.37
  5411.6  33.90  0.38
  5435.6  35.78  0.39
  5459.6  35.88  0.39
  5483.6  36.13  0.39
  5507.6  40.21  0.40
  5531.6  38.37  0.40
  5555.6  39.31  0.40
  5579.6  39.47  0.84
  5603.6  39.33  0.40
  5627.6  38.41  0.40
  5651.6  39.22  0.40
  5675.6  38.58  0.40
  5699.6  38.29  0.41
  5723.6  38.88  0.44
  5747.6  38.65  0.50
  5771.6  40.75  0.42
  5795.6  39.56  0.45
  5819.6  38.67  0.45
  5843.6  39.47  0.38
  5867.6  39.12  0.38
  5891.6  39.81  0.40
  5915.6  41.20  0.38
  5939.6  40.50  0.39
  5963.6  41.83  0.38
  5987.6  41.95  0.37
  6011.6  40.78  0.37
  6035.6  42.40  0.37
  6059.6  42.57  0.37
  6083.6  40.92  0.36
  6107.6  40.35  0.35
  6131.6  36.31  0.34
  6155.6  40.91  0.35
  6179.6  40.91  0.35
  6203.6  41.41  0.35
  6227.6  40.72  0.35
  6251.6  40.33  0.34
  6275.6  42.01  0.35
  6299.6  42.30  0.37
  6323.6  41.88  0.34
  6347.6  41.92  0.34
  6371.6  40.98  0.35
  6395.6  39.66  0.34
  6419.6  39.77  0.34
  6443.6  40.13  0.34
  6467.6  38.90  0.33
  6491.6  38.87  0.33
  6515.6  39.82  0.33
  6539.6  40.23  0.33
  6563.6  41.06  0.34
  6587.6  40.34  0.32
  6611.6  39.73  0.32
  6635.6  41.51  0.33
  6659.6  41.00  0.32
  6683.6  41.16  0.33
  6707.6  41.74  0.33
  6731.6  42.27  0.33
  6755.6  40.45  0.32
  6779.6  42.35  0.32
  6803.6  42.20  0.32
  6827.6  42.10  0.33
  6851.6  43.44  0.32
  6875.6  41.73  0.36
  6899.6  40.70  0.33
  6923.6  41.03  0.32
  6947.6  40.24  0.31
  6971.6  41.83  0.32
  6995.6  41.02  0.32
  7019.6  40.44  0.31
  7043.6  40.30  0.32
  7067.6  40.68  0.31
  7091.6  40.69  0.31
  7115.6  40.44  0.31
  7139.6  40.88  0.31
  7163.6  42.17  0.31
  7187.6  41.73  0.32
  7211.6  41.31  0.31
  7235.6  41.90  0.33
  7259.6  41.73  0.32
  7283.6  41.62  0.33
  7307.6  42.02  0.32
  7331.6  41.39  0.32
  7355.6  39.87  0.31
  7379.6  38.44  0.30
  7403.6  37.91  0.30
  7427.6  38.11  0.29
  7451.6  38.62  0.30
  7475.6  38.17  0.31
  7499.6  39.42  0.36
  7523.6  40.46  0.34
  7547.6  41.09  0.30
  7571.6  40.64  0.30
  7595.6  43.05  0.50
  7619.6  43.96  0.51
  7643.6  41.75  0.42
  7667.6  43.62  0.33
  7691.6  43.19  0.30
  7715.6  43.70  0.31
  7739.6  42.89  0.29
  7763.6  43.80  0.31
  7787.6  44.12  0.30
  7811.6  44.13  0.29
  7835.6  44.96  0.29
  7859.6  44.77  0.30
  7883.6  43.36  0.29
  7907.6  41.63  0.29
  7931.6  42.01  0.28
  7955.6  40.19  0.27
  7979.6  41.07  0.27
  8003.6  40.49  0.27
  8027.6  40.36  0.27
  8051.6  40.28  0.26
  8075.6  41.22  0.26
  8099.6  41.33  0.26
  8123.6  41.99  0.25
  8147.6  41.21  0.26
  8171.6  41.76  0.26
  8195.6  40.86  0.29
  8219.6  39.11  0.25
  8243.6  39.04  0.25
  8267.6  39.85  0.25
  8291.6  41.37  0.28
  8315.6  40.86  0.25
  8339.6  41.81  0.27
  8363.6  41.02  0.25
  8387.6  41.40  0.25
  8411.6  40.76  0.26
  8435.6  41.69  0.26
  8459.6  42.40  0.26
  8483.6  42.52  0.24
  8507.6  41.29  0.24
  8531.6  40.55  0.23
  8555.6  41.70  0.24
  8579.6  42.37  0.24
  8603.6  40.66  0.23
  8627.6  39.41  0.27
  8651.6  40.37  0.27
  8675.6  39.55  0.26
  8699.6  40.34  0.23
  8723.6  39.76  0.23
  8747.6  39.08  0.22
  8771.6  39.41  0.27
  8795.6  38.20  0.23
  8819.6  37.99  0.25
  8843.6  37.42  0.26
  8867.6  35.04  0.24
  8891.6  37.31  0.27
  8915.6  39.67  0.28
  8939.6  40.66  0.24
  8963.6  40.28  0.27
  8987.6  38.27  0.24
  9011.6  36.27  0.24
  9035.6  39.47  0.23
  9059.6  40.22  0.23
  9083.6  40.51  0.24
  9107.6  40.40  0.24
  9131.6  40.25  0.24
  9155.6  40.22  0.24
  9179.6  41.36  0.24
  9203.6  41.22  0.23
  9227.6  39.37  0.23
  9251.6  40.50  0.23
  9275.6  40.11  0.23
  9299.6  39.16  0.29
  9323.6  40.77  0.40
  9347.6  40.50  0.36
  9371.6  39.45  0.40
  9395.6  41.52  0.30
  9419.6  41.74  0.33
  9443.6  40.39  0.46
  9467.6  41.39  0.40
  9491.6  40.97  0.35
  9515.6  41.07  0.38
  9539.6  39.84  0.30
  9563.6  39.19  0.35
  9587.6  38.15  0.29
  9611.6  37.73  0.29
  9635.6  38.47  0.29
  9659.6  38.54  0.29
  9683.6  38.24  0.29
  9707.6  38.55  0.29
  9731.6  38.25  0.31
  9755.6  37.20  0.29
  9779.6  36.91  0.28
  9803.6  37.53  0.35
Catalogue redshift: 0.039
